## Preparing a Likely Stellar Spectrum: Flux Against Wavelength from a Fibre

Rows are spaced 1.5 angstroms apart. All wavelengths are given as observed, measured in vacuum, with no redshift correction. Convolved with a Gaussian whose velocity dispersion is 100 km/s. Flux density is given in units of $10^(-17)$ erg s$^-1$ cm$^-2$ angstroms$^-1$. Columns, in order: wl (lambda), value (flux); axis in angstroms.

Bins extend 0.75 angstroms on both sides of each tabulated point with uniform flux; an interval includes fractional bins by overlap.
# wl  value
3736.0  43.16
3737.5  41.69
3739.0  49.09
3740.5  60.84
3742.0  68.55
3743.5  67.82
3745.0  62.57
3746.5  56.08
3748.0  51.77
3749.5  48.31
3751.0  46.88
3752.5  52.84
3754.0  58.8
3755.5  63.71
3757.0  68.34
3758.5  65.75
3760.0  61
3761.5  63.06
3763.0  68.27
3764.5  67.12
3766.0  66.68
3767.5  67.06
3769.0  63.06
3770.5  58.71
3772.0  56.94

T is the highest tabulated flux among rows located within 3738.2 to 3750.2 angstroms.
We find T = 68.55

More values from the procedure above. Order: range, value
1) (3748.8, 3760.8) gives 68.34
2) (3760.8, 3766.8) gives 68.27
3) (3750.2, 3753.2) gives 52.84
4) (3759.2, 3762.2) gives 63.06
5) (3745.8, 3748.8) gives 56.08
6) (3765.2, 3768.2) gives 67.06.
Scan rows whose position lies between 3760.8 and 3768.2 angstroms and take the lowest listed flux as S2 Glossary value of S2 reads 63.06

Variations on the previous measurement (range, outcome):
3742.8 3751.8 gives 46.88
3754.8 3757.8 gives 63.71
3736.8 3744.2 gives 41.69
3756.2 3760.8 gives 61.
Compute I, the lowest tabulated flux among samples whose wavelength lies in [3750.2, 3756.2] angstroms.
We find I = 46.88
